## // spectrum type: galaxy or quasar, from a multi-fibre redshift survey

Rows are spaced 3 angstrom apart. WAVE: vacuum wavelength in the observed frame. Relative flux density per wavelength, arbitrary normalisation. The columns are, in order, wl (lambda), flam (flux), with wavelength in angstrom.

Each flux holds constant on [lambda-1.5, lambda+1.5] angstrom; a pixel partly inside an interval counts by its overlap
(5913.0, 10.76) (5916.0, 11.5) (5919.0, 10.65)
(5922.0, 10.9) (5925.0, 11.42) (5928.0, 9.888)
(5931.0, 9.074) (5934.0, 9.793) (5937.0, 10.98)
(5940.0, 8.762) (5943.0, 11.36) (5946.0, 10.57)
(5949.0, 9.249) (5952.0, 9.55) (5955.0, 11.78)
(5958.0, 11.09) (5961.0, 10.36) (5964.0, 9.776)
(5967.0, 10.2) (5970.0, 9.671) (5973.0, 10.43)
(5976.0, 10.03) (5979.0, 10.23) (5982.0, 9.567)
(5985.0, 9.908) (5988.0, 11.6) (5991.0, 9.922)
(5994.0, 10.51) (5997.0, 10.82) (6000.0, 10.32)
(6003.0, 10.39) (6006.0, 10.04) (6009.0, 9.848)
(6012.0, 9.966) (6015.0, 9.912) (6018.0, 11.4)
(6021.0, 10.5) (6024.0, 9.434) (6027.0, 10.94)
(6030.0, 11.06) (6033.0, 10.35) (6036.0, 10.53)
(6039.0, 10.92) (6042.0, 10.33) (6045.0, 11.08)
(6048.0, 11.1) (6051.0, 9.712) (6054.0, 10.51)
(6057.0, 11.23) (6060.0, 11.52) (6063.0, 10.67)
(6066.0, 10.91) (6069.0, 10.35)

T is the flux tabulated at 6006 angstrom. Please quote 10.04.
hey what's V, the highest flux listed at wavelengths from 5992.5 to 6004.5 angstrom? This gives 10.82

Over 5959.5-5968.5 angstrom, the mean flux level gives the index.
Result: 10.1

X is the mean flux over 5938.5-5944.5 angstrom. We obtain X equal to 10.1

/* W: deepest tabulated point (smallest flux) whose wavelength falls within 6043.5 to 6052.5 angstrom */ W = 9.712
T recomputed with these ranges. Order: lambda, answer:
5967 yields 10.2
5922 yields 10.9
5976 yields 10.03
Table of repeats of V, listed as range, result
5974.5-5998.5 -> 11.6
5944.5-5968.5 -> 11.78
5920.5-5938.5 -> 11.42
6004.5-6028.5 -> 11.4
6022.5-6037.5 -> 11.06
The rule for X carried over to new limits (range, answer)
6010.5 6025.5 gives 10.2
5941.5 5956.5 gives 10.5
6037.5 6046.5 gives 10.8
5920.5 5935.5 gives 10.2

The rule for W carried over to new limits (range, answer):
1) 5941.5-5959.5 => 9.249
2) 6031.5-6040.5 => 10.35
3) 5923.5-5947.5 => 8.762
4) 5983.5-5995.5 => 9.908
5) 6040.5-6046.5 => 10.33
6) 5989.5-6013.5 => 9.848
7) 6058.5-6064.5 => 10.67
